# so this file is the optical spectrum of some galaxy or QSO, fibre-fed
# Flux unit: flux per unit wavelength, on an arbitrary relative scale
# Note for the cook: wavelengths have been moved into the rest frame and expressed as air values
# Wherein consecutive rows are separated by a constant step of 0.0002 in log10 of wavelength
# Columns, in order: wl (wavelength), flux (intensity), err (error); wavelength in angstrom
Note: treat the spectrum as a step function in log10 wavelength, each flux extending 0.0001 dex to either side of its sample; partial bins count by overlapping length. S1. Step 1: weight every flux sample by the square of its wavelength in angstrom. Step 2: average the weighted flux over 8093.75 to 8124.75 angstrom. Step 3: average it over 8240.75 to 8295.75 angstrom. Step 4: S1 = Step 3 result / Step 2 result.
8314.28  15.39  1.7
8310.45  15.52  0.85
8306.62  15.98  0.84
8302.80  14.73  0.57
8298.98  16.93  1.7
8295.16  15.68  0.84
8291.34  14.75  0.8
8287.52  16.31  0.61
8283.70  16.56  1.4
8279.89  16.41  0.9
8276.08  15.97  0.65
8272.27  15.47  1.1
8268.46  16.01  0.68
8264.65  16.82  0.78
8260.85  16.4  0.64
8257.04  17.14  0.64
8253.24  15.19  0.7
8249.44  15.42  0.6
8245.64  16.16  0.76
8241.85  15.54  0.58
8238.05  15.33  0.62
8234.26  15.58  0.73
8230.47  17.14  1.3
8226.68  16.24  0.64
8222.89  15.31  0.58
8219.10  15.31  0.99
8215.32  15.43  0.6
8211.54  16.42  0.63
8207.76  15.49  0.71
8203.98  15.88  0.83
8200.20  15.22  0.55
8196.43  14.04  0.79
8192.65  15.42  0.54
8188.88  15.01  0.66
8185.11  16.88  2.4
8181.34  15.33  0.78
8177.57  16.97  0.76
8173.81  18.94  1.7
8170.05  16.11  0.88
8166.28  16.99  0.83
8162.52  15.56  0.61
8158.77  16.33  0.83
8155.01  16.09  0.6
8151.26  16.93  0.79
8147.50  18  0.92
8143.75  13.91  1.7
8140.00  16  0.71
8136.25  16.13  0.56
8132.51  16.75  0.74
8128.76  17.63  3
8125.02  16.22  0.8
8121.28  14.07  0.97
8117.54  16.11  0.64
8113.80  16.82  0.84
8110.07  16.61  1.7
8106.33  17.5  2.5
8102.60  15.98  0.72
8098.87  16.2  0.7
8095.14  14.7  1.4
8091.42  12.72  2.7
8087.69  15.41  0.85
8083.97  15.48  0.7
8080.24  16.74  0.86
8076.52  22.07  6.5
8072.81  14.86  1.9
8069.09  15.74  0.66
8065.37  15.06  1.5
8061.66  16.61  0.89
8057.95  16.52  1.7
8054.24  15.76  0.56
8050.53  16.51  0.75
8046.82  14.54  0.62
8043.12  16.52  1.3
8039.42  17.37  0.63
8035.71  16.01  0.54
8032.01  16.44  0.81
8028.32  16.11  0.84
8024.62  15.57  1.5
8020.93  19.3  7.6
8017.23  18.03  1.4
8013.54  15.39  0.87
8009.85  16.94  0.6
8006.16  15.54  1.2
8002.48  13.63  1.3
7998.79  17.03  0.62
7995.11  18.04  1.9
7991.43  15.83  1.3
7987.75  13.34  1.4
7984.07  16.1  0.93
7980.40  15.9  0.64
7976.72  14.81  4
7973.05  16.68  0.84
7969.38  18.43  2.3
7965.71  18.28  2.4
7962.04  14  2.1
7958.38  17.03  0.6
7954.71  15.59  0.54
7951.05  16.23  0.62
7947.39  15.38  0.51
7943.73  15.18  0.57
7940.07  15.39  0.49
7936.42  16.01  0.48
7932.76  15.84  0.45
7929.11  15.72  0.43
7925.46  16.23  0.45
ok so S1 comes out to 1.04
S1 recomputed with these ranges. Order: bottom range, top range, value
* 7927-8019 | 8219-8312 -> 1.07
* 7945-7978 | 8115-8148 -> 1.03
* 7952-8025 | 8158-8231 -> 1.03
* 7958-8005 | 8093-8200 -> 1.05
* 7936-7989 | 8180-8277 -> 1.06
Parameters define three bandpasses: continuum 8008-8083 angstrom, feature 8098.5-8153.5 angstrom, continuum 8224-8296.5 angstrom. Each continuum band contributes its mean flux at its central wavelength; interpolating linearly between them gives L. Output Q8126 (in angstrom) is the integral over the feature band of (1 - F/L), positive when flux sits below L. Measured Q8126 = 0.1 angstrom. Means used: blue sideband 16.6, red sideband 16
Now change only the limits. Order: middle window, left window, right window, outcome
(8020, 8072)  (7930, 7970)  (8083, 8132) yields -0.9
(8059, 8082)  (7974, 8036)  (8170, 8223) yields -1.1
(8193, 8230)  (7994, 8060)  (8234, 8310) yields 1.1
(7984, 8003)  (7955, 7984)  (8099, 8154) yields 0.7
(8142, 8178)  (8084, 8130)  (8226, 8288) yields -1.5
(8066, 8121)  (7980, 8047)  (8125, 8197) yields 0.5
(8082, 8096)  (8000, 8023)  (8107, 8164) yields 1.5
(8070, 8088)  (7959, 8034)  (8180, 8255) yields -1.1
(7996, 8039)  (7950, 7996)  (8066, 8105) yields -1.0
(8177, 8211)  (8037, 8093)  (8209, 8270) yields 0.9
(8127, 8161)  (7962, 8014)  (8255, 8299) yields -0.6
